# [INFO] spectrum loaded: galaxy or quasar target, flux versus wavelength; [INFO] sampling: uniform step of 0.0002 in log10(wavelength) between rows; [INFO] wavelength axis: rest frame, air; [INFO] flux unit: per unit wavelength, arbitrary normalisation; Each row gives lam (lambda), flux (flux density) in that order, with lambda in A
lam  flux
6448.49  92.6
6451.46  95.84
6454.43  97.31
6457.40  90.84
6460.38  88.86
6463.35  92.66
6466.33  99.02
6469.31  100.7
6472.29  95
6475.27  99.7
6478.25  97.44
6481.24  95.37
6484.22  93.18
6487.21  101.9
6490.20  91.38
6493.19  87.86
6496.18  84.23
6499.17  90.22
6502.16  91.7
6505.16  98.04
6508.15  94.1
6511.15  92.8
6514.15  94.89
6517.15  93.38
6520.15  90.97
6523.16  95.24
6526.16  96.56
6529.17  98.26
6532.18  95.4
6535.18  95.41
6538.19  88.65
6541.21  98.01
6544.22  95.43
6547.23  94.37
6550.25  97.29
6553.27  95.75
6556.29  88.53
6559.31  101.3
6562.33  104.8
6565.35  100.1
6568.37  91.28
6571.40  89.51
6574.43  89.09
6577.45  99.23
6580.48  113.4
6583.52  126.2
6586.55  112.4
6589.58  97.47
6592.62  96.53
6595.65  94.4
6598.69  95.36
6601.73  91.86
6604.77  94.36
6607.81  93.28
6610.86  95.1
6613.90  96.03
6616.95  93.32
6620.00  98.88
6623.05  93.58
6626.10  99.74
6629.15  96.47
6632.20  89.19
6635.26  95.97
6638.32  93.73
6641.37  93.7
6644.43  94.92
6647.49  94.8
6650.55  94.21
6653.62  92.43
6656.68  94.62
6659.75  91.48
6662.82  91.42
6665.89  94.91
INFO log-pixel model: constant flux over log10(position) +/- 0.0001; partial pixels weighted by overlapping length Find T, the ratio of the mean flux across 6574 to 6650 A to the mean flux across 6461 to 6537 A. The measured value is 1.03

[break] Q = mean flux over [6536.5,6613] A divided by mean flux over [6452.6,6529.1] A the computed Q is 1.0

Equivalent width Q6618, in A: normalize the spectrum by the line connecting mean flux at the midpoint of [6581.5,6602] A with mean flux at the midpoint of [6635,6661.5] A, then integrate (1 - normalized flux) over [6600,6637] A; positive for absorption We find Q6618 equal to 1.4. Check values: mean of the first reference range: 103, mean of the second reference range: 93.9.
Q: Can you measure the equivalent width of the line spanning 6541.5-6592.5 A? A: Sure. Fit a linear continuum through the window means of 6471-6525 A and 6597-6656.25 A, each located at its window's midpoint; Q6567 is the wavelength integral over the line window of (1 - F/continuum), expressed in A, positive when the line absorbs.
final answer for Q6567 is -2.94 A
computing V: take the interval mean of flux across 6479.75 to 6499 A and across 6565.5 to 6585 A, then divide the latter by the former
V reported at 1.1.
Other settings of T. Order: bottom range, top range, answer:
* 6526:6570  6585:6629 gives 1.01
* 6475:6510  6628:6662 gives 1.00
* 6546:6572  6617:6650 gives 0.99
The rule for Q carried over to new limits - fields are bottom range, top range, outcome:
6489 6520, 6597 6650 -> 1.03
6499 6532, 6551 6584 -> 1.05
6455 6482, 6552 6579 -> 1.00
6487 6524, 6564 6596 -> 1.09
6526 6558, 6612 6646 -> 1.00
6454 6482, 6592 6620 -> 0.99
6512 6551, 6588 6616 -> 1.00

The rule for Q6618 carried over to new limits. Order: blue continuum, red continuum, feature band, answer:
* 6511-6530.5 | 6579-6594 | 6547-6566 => 0.9 A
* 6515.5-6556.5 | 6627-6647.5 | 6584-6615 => -1.1 A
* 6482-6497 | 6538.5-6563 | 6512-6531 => -0.1 A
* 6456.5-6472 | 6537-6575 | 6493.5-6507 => 0.6 A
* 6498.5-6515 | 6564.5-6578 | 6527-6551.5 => -0.5 A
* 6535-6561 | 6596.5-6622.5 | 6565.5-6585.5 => -1.4 A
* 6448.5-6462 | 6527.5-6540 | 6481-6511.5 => 0.4 A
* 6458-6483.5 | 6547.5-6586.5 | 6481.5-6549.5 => 2.8 A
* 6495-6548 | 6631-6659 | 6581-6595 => -2.1 A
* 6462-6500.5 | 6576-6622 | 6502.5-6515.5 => 0.1 A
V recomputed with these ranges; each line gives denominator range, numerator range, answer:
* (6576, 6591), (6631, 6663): 0.85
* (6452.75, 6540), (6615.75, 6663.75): 1.00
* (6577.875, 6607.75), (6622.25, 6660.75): 0.93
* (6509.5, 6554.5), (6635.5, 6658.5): 0.99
